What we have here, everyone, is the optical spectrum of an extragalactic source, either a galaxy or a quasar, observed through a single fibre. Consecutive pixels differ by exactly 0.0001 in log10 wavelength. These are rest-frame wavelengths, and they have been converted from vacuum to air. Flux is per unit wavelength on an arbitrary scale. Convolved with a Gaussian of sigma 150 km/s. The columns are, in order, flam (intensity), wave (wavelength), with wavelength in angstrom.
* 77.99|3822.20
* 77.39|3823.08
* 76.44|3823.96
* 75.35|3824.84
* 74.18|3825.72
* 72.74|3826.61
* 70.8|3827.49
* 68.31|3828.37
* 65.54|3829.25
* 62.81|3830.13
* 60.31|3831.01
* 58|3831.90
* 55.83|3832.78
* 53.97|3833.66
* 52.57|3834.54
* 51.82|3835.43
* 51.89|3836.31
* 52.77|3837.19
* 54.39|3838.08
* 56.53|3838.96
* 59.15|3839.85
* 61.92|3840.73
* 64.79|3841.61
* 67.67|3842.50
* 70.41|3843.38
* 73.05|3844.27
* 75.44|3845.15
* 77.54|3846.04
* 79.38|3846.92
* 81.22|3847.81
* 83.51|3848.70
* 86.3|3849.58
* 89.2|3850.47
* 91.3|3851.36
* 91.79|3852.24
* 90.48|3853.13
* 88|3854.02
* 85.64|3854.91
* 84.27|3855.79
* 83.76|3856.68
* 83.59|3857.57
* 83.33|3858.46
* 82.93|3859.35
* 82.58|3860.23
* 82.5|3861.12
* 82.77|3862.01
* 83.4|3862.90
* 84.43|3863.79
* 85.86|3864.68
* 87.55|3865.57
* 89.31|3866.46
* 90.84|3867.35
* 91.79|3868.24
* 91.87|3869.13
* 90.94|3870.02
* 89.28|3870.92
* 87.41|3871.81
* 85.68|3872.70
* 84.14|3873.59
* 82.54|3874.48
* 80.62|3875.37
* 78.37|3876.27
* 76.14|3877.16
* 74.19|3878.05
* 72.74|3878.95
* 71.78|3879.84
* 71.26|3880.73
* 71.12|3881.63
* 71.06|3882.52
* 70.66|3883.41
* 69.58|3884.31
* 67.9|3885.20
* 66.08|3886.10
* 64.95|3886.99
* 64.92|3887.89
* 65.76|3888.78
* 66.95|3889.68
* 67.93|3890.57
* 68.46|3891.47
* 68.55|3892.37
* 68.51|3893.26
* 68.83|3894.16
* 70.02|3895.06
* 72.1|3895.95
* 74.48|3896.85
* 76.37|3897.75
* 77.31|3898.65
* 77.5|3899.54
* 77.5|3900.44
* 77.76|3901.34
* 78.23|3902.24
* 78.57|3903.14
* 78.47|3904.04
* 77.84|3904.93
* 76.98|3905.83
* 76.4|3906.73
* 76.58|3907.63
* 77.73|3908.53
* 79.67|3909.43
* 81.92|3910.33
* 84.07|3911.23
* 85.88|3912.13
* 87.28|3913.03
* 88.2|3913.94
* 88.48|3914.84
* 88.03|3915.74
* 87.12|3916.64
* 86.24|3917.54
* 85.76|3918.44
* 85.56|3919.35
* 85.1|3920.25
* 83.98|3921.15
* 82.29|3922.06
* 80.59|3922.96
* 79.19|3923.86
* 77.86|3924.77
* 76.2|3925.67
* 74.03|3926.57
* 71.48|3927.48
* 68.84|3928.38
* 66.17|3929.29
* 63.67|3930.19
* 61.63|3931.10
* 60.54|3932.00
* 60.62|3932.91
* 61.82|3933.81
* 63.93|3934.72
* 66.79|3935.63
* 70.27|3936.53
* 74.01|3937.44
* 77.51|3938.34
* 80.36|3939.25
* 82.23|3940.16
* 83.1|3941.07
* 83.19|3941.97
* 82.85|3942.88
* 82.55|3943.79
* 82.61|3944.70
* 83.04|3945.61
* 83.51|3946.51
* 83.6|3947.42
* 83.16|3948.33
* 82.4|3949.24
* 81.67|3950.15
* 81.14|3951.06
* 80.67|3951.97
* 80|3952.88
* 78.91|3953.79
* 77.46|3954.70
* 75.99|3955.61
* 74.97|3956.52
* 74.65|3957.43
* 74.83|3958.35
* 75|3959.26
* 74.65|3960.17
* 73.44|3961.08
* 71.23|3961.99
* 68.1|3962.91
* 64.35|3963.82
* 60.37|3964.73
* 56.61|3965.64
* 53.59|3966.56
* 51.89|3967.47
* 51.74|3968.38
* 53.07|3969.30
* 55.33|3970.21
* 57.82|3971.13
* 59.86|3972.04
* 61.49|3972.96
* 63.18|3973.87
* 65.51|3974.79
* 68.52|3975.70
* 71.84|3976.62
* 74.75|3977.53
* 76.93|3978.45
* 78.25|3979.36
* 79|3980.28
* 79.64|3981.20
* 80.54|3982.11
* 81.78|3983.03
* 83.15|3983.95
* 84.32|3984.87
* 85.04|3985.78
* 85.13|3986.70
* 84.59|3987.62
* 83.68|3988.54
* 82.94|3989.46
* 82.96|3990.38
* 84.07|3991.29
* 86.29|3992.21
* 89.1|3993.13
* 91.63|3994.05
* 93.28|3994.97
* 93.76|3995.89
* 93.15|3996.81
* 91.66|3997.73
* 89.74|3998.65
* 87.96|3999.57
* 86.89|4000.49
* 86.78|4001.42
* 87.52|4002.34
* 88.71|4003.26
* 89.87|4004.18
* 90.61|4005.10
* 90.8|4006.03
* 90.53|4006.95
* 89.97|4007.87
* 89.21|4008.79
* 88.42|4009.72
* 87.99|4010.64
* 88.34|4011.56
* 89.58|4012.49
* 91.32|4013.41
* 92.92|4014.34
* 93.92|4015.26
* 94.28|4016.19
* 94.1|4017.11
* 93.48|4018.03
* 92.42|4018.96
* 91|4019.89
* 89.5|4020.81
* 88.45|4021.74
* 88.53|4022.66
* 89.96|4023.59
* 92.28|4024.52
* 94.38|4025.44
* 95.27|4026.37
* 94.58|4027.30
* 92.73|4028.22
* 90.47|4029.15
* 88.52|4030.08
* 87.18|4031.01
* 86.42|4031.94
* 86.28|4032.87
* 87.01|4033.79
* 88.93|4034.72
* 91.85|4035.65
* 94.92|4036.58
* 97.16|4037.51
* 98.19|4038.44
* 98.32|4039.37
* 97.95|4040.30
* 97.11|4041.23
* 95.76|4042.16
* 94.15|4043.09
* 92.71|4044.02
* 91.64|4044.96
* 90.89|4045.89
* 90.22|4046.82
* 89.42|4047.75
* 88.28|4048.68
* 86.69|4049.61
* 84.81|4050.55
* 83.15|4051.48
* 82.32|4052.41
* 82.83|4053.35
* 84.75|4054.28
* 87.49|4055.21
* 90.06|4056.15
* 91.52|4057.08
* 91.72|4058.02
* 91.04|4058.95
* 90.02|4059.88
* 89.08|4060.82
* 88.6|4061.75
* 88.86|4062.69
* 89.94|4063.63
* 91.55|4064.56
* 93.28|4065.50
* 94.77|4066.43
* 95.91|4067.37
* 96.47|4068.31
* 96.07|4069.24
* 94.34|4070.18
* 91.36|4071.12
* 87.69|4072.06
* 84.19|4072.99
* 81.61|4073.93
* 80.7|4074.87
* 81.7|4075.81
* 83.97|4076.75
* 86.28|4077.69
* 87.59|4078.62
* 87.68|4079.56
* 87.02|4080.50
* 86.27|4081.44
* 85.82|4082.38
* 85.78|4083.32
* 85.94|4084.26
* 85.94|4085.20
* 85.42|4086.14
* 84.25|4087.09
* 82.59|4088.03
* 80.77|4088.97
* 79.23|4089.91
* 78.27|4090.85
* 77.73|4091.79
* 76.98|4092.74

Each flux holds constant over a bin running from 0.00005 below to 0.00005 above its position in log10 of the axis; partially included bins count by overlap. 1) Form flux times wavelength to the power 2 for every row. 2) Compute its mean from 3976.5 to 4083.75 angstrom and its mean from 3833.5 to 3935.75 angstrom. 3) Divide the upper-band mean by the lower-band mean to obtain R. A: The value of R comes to 1.25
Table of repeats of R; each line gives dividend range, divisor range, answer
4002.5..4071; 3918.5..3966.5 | 1.27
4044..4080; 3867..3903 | 1.28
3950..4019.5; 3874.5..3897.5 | 1.19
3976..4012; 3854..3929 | 1.15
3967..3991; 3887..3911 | 1.02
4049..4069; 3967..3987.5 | 1.32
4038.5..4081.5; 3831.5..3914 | 1.30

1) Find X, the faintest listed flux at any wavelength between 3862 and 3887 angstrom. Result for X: 64.95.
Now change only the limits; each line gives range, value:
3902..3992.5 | 51.74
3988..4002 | 82.94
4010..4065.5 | 82.32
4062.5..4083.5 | 80.7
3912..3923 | 80.59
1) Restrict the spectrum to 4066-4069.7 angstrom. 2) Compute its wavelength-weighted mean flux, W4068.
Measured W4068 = 95.8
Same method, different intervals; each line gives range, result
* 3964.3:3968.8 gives 54.9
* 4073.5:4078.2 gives 83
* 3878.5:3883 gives 71.7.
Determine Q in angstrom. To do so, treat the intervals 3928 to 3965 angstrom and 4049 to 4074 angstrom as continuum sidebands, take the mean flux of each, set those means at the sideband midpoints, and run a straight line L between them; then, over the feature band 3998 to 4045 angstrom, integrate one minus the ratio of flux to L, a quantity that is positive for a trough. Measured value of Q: -3.94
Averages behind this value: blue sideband 74.6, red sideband 89.4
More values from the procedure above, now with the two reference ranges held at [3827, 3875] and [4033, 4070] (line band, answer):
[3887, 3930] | 1.9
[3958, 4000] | 5.3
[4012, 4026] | -0.5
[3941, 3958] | 0.6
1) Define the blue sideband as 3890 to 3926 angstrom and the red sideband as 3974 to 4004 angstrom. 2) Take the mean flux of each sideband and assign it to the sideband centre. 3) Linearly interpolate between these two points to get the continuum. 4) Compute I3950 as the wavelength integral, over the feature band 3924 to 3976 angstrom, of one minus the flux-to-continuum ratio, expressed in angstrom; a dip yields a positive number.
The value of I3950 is 6.5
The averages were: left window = 79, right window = 83.6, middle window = 71.2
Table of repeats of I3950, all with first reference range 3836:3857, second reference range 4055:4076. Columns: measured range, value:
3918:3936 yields 1.7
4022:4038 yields -0.6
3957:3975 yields 4.3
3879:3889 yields 1.1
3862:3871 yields -1.4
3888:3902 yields 1.2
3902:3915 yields -0.3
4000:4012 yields -0.4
